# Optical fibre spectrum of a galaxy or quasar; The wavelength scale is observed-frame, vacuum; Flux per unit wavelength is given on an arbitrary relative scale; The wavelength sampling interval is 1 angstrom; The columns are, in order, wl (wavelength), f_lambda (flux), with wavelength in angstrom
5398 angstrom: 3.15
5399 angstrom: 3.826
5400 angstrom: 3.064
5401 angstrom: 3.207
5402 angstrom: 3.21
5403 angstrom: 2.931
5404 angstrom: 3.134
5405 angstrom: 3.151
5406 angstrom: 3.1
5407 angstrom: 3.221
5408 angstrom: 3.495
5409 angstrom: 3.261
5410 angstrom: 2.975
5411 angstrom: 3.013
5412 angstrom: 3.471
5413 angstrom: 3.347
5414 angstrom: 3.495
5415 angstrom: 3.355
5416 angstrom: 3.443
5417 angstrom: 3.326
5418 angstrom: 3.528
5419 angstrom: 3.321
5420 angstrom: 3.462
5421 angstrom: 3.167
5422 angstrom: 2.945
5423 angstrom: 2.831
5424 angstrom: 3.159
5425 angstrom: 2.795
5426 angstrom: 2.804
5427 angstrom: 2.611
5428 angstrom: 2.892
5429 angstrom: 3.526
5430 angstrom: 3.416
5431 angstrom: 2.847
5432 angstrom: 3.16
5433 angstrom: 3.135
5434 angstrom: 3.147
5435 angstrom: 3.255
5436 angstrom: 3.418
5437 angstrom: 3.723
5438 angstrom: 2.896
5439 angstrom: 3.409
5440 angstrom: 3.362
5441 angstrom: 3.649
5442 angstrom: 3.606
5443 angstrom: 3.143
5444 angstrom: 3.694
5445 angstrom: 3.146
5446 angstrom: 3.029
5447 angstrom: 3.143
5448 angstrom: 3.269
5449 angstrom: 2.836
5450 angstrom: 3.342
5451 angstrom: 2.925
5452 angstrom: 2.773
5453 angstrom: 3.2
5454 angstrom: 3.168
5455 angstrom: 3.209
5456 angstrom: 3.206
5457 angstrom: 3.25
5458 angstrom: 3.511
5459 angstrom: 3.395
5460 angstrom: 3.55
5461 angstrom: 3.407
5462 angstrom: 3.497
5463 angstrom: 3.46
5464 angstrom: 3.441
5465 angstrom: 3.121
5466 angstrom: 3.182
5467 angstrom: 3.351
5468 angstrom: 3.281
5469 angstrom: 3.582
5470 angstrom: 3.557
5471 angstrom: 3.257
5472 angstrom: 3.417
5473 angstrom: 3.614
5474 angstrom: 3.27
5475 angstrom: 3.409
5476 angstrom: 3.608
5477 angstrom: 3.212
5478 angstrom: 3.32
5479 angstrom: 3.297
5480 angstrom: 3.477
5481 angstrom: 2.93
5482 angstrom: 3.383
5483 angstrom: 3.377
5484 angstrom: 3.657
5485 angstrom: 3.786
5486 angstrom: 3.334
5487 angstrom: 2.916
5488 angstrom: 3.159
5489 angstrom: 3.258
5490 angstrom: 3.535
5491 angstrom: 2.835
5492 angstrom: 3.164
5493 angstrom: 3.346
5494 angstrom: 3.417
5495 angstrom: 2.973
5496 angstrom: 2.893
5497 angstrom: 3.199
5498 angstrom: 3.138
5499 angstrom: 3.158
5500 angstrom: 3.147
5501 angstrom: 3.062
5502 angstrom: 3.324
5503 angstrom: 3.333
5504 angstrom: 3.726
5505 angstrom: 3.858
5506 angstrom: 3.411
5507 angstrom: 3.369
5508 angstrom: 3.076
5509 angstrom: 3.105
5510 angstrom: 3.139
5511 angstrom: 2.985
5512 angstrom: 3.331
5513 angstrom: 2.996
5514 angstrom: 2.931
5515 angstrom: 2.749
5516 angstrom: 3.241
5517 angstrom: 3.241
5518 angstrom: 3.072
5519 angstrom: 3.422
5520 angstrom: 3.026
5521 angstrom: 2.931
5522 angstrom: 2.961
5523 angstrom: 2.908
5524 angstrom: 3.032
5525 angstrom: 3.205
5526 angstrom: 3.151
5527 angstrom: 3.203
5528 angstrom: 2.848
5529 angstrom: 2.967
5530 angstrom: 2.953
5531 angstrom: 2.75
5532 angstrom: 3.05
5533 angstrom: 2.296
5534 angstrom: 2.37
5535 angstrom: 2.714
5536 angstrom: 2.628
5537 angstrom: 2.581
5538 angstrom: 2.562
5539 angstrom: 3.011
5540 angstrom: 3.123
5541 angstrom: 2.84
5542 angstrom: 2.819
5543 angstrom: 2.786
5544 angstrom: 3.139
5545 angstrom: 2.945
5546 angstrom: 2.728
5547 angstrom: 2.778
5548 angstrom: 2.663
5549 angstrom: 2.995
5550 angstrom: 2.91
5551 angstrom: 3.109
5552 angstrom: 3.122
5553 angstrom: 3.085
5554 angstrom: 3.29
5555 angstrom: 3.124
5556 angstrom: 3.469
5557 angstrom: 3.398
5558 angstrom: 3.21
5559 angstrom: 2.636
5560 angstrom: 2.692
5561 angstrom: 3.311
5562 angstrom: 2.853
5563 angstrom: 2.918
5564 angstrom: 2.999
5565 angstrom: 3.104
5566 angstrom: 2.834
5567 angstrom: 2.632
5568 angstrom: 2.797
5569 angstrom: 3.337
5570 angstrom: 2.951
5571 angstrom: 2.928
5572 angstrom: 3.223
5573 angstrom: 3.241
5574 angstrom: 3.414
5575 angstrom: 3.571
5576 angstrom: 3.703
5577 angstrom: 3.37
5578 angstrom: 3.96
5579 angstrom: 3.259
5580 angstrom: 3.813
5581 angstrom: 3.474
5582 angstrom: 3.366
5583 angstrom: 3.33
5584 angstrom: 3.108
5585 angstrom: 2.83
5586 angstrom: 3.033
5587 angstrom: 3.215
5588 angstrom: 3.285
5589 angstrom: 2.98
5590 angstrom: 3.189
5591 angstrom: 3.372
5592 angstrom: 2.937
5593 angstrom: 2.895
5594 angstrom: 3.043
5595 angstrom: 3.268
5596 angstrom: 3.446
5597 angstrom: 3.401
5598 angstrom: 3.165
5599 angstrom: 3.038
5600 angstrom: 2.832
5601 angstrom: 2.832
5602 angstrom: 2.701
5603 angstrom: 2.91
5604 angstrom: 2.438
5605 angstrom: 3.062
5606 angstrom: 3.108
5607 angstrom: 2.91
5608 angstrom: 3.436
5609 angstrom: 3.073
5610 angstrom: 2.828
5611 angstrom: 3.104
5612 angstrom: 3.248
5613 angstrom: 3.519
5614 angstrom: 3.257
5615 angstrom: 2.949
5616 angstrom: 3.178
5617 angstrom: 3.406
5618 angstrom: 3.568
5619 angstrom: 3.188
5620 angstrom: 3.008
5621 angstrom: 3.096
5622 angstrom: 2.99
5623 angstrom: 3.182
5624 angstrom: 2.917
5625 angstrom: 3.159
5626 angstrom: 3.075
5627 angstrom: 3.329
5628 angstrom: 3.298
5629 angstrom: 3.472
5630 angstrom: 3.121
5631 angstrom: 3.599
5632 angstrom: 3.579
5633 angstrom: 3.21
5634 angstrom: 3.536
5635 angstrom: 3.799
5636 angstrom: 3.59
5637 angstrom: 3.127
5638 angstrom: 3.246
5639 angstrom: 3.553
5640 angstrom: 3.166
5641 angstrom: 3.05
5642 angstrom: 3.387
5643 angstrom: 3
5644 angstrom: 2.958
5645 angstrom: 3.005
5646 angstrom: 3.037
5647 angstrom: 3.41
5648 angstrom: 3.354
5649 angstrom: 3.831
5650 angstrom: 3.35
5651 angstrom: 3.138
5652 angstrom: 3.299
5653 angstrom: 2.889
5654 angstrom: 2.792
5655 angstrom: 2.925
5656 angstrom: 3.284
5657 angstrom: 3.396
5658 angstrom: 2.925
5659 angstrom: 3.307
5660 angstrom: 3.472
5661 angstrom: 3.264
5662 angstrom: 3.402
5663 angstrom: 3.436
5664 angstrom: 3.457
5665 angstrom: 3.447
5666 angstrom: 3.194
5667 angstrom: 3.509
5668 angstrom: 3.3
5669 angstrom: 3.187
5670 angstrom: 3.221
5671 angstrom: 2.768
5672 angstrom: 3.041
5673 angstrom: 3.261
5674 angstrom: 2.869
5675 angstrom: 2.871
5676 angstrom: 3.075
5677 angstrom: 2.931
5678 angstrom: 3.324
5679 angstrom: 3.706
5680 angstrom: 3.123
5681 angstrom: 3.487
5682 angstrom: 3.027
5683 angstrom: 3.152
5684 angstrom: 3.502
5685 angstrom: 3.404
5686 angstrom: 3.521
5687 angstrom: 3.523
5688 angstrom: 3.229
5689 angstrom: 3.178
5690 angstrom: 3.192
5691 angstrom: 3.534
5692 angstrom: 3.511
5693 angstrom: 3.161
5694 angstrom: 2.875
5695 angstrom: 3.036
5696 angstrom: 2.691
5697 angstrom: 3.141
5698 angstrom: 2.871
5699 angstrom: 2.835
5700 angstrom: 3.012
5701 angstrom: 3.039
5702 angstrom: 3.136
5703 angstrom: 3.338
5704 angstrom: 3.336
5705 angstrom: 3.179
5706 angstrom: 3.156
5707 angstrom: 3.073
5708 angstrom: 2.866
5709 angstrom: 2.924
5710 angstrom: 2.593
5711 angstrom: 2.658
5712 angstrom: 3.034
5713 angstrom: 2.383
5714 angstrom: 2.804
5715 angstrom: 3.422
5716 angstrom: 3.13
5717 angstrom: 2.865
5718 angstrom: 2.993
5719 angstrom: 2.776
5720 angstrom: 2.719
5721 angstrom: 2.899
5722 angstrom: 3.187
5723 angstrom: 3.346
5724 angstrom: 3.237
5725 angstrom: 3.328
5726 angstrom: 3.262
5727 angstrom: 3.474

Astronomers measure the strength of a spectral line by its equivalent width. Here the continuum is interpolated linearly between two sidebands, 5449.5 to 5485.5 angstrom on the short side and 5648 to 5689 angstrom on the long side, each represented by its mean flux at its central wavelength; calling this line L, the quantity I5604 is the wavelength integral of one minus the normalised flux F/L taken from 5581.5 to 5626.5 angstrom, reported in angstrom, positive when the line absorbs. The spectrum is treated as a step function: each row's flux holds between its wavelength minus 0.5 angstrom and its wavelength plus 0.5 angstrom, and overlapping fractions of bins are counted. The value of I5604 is 2.3 angstrom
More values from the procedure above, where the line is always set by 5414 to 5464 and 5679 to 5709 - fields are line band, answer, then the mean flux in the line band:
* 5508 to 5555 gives 3.85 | 2.95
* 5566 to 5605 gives 0.55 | 3.16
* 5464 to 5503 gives -0.77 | 3.29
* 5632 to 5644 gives -0.50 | 3.33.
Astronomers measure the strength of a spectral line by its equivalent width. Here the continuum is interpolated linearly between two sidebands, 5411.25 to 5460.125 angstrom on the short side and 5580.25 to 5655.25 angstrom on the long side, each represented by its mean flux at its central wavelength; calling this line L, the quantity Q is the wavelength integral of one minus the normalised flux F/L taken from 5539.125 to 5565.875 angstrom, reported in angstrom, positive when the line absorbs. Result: 1.7 angstrom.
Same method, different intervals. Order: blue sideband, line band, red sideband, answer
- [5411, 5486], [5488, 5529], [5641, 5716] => 1.1 angstrom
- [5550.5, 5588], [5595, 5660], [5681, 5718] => -1.0 angstrom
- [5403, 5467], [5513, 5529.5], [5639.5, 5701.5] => 0.9 angstrom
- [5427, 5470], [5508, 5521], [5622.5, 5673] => 0.7 angstrom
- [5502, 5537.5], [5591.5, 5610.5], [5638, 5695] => 0.8 angstrom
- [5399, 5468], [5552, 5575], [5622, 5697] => 1.1 angstrom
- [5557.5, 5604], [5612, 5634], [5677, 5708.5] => -0.7 angstrom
